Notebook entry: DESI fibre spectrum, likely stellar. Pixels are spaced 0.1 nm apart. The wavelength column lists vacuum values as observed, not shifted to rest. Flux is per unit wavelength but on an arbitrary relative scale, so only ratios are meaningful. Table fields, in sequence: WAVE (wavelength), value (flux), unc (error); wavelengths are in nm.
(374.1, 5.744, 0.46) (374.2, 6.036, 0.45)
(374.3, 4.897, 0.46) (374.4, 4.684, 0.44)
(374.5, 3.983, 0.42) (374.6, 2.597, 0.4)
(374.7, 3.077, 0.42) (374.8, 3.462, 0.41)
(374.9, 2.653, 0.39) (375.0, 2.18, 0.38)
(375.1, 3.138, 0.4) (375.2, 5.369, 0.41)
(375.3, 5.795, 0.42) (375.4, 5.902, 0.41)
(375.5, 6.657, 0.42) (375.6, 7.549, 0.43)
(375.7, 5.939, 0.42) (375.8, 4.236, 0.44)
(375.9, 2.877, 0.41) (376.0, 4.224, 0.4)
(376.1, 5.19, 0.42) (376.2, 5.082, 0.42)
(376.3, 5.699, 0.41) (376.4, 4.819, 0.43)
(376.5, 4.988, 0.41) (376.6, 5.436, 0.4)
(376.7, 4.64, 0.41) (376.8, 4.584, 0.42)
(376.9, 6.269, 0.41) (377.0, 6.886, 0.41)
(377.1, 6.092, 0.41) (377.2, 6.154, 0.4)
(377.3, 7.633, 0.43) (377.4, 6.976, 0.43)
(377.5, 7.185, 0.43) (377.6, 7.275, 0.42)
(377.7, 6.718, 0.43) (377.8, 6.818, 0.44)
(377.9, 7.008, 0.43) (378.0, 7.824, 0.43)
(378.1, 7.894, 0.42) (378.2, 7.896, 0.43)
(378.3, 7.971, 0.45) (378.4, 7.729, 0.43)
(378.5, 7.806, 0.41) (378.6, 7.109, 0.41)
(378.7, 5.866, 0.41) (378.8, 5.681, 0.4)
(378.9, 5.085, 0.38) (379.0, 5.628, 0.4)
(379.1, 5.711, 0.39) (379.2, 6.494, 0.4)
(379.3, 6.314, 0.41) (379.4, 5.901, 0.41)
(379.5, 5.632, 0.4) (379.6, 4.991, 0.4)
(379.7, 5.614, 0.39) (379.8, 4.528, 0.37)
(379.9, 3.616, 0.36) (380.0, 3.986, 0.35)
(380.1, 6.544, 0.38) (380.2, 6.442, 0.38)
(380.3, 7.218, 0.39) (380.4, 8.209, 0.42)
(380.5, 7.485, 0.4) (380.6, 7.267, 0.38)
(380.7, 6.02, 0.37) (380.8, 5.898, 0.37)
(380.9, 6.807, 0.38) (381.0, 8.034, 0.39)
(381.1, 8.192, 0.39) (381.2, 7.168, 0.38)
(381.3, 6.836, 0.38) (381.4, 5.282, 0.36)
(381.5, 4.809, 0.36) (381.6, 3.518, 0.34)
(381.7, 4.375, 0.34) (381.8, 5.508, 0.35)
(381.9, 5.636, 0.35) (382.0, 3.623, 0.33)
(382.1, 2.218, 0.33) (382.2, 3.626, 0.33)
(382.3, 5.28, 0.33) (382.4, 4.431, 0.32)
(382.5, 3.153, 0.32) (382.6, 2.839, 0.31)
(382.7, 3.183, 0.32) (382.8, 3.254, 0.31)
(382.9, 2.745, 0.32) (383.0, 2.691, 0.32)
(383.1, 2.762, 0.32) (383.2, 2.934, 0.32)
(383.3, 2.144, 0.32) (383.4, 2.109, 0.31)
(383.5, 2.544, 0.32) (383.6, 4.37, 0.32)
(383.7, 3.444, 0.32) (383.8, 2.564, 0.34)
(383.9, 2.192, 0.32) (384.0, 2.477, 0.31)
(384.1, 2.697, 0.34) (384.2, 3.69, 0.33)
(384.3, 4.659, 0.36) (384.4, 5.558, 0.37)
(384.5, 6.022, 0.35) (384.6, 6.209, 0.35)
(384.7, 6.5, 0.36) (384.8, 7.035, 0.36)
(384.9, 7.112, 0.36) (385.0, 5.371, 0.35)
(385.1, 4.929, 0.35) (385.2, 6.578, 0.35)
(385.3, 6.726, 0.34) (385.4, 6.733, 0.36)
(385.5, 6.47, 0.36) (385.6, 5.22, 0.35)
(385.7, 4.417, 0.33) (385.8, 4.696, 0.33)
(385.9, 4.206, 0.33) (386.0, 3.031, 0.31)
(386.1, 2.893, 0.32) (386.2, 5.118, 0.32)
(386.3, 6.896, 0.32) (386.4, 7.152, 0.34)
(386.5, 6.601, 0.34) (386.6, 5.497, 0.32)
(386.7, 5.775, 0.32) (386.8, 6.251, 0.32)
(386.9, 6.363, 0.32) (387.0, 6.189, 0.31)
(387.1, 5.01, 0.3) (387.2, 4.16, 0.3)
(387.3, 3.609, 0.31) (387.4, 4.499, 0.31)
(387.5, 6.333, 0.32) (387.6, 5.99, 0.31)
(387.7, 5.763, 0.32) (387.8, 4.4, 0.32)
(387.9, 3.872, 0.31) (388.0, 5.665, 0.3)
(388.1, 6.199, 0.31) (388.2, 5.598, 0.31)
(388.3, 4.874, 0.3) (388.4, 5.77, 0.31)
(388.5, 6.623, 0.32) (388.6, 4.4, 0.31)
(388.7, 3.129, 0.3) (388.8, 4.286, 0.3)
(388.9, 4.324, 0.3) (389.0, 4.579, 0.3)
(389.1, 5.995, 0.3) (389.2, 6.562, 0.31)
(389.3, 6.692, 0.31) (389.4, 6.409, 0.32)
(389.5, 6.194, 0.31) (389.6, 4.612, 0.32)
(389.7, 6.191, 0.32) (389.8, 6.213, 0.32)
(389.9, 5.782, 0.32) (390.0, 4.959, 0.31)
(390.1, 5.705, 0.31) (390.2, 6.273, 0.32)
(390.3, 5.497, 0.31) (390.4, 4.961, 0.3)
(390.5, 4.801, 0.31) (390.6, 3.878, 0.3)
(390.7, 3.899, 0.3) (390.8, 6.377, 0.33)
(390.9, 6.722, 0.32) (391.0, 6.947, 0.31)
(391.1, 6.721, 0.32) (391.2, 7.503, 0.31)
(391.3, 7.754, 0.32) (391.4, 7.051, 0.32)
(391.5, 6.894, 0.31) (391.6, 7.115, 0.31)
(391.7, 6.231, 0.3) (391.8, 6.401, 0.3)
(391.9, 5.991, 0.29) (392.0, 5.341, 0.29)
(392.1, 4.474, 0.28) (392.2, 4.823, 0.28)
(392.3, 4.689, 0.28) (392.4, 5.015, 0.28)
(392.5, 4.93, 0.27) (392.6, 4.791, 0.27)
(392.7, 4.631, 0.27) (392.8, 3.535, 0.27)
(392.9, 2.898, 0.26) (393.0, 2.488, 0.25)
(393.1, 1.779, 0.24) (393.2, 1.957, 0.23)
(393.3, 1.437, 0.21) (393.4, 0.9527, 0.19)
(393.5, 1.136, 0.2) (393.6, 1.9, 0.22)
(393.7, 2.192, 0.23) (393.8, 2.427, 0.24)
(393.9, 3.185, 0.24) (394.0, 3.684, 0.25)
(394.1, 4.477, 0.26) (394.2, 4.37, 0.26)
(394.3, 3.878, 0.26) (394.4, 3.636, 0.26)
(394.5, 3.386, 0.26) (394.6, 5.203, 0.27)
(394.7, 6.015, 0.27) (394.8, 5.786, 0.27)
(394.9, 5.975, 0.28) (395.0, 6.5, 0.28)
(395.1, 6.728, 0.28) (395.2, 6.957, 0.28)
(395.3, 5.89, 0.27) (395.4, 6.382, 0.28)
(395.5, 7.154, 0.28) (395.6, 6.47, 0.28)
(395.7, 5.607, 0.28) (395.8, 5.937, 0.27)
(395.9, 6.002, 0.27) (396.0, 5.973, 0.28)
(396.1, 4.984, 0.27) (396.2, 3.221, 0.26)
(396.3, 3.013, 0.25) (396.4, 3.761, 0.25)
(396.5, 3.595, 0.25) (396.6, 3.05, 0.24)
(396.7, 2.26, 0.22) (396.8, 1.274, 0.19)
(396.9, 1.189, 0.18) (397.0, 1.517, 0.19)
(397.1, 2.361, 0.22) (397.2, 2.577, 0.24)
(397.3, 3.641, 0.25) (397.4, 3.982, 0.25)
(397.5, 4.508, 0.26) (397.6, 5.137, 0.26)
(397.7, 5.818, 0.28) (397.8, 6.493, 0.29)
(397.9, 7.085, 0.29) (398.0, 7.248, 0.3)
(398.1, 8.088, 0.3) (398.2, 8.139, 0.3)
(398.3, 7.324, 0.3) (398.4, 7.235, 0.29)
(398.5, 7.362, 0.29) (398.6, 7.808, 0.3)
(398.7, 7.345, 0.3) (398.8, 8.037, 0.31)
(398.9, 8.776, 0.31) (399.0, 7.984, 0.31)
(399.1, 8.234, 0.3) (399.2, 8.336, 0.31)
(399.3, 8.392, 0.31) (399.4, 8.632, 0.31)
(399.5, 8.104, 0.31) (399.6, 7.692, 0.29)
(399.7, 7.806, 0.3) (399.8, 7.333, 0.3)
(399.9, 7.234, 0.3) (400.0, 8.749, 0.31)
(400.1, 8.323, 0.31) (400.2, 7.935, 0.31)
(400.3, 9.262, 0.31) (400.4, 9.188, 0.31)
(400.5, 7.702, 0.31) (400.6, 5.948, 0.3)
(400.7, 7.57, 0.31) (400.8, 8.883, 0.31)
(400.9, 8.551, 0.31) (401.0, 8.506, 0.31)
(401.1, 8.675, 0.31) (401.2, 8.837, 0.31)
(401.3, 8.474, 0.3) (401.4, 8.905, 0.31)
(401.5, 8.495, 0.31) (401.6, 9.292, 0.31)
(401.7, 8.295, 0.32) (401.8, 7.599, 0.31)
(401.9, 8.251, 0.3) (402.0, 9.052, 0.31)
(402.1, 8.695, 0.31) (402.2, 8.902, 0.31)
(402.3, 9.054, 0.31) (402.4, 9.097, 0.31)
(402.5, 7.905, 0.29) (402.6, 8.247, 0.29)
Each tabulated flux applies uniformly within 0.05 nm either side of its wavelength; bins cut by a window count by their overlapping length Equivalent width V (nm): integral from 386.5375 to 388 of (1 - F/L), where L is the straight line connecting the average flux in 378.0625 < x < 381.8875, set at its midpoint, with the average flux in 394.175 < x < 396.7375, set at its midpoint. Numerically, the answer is 0.103 nm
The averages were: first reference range 6.23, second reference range 5.09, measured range 5.29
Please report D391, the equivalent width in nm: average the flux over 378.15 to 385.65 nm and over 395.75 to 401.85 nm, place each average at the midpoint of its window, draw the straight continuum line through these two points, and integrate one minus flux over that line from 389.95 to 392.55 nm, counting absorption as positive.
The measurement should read 0.08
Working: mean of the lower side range 5.21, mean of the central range 5.81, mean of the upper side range 6.62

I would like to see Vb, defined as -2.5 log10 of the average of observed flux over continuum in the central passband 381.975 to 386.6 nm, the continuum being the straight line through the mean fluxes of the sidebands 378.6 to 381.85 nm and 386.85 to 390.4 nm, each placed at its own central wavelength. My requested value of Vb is 0.28 mag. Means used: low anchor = 5.98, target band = 4.39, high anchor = 5.39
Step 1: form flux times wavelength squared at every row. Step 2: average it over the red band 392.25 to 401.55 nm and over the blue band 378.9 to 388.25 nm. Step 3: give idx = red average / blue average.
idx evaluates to 1.20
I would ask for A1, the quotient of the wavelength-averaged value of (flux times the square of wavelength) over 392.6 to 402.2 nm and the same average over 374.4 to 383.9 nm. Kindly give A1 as 1.2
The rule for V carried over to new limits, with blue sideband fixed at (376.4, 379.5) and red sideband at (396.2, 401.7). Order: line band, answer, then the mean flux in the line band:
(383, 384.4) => 0.75 nm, 3.05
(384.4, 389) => 0.80 nm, 5.43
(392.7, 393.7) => 0.68 nm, 2.15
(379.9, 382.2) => 0.23 nm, 5.86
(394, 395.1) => 0.28 nm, 4.95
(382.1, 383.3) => 0.60 nm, 3.26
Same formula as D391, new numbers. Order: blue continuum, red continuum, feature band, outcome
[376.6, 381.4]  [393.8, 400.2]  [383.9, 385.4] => 0.219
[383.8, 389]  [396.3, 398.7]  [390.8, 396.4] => 0.127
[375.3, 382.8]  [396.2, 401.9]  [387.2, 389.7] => 0.393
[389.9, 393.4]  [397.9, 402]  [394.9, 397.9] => 0.945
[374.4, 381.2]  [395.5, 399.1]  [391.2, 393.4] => 0.296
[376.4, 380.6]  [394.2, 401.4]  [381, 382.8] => 0.451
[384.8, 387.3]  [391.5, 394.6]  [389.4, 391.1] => -0.408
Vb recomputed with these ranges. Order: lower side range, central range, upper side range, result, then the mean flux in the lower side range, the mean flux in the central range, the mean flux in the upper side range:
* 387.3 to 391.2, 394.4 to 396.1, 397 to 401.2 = 0.112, 5.47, 5.9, 7.22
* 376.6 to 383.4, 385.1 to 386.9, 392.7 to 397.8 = -0.116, 5.64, 5.55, 3.99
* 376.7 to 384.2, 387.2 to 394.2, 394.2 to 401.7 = 0.209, 5.35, 4.9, 6.4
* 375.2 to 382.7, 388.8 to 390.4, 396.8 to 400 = 0.095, 5.85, 5.66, 6.45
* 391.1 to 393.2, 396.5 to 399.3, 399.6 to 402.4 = 0.281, 5.17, 5.67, 8.35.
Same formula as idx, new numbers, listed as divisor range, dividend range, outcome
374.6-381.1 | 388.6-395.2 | 0.89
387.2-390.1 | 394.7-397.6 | 0.89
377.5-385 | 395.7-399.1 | 1.08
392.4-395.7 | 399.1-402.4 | 2.06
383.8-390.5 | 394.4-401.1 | 1.24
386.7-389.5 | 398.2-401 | 1.59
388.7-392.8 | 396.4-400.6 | 1.18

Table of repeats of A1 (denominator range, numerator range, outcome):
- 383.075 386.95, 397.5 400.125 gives 1.68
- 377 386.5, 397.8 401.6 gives 1.64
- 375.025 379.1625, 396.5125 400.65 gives 1.19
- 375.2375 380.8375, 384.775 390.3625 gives 0.94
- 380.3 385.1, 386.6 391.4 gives 1.22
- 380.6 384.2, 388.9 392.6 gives 1.45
